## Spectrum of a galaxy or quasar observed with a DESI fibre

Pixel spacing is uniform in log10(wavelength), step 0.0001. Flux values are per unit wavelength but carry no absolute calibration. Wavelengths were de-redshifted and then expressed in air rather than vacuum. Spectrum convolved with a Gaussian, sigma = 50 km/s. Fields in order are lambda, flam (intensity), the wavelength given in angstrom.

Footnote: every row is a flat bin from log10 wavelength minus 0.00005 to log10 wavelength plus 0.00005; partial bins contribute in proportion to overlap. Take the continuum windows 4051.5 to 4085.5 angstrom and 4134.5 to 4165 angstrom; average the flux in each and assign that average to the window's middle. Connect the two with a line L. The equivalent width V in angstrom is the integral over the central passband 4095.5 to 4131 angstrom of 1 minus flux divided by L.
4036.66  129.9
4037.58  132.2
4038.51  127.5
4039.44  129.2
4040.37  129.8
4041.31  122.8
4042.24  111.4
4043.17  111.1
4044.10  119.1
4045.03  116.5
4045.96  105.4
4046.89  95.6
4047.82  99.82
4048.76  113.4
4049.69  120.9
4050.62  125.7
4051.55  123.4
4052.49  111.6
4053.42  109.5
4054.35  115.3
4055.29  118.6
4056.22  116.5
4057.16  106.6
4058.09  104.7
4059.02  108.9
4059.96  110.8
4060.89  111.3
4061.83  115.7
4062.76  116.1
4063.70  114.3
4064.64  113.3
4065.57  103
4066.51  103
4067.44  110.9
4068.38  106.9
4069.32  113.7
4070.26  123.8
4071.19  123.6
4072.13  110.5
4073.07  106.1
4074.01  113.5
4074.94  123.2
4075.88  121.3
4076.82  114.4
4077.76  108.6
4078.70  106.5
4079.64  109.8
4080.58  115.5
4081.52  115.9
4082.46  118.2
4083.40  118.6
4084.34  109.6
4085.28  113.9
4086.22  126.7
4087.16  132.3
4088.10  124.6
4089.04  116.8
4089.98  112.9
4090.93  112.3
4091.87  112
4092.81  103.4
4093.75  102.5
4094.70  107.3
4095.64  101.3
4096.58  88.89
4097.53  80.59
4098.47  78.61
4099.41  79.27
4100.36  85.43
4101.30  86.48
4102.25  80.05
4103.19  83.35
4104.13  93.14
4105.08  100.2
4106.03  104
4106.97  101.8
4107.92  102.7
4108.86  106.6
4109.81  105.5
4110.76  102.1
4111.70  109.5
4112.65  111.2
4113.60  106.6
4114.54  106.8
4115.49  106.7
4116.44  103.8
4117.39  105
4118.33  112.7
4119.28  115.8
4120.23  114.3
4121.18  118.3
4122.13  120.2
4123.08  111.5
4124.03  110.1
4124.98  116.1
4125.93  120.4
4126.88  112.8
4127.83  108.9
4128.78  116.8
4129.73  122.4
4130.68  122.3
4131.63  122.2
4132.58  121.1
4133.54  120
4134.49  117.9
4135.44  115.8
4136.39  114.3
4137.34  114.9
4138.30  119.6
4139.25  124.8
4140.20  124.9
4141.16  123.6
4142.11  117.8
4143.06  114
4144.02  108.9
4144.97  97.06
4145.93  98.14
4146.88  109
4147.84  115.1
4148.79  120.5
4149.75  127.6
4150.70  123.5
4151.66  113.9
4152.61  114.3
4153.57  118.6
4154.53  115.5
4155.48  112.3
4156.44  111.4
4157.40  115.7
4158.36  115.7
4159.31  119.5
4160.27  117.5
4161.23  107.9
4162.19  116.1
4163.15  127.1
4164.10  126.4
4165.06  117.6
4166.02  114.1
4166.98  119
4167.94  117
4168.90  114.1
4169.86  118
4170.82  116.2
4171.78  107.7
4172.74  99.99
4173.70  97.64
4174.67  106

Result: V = 3.4 angstrom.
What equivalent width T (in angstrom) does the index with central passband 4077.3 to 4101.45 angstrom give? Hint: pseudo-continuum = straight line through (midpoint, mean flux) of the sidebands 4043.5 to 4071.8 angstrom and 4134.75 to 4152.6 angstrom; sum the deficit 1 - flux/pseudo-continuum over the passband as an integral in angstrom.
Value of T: 1.49 angstrom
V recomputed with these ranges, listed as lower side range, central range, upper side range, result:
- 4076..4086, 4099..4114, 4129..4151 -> 2.3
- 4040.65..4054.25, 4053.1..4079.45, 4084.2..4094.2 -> 0.4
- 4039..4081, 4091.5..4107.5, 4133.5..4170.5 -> 3.0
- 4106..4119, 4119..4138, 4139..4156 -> -1.1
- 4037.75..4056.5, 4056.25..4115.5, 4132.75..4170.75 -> 4.6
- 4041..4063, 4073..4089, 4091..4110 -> -2.2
